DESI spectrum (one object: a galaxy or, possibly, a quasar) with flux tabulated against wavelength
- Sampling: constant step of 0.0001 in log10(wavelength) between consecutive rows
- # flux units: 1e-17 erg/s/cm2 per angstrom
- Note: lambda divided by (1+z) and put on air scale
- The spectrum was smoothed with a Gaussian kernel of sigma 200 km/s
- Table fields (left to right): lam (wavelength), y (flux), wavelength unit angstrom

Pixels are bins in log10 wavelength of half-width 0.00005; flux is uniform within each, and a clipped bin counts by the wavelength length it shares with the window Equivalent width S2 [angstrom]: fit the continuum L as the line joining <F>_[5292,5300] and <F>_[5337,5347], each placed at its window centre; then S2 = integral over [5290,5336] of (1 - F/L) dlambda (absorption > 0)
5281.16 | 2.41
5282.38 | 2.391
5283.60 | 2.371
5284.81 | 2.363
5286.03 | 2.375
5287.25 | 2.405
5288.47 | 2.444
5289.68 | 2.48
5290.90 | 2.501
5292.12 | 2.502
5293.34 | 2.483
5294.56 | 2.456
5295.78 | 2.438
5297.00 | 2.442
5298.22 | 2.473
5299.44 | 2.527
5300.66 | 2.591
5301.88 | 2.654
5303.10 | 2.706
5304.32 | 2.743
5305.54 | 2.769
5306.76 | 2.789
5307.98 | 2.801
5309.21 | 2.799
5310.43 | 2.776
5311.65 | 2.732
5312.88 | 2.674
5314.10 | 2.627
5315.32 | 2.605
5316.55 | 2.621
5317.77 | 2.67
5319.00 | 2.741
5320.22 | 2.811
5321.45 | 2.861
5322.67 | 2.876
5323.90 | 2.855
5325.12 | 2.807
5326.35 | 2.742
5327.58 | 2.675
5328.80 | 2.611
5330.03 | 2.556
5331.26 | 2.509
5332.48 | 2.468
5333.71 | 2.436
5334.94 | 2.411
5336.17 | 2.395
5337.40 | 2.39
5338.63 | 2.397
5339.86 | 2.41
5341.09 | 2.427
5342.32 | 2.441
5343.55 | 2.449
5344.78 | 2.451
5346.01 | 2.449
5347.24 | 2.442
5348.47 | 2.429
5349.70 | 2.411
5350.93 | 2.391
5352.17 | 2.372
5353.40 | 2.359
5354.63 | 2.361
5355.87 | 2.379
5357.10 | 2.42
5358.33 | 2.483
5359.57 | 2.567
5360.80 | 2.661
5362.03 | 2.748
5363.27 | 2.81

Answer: -3.4 angstrom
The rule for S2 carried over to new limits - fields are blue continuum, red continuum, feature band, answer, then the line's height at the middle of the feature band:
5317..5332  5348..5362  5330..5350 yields 1.2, 2.59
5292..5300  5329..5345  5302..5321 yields -2.0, 2.46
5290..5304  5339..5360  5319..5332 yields -1.3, 2.47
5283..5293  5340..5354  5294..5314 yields -1.8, 2.43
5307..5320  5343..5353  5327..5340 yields 0.3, 2.54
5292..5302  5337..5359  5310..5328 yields -2.0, 2.46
